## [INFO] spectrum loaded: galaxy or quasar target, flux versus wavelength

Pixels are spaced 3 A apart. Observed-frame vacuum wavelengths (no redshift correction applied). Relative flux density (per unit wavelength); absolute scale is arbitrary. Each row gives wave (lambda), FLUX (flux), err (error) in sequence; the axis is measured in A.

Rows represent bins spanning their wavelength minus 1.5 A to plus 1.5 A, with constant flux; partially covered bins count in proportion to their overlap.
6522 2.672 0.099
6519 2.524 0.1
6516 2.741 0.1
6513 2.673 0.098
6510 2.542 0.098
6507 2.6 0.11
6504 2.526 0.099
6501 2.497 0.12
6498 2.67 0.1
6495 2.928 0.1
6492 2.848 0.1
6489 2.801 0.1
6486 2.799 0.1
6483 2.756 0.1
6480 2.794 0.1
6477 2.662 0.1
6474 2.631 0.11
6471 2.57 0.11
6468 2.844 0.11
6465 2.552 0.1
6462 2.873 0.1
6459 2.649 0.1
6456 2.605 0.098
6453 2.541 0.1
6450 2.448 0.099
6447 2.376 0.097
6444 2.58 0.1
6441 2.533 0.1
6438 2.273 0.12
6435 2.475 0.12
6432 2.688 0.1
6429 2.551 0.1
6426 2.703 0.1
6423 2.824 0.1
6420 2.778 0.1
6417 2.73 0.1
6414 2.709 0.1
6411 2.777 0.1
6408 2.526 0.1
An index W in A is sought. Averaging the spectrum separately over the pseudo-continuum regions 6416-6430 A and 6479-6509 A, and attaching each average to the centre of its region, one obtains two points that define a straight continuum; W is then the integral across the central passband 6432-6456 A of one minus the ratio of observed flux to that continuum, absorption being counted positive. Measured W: 2.1 A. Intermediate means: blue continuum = 2.72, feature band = 2.48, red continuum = 2.72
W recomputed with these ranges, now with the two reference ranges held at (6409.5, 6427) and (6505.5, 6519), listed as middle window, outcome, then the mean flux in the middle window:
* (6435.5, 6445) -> 0.9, 2.46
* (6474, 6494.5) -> -0.8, 2.77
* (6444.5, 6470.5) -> 0.9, 2.61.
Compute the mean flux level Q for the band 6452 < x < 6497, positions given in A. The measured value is 2.72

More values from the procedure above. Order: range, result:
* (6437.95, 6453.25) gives 2.47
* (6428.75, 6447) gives 2.5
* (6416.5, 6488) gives 2.63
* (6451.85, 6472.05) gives 2.67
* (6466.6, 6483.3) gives 2.71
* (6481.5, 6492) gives 2.79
